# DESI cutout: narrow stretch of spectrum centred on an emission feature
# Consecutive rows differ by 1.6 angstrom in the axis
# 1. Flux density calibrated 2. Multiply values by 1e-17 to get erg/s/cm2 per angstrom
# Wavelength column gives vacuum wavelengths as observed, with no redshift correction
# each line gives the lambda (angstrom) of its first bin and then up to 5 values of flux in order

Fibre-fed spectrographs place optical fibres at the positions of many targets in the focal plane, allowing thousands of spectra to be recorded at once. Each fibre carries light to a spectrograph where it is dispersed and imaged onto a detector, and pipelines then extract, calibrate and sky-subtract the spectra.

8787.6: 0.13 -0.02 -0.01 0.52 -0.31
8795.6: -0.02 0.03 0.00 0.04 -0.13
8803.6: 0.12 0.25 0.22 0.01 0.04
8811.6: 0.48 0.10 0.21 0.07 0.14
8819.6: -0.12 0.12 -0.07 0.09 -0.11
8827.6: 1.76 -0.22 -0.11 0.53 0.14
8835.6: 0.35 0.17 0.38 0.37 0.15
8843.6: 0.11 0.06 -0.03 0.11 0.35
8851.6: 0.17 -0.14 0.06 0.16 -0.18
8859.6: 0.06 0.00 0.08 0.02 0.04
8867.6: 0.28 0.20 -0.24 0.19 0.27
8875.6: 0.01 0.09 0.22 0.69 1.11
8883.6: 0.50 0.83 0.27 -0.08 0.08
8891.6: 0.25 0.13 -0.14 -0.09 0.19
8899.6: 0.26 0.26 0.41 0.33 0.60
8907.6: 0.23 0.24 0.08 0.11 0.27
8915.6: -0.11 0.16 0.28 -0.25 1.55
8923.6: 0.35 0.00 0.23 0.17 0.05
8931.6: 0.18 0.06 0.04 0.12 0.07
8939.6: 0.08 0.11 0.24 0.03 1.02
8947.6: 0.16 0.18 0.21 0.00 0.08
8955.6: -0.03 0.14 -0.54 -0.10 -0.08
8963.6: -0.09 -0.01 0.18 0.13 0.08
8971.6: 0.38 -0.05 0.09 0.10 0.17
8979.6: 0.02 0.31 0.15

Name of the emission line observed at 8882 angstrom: Hbeta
